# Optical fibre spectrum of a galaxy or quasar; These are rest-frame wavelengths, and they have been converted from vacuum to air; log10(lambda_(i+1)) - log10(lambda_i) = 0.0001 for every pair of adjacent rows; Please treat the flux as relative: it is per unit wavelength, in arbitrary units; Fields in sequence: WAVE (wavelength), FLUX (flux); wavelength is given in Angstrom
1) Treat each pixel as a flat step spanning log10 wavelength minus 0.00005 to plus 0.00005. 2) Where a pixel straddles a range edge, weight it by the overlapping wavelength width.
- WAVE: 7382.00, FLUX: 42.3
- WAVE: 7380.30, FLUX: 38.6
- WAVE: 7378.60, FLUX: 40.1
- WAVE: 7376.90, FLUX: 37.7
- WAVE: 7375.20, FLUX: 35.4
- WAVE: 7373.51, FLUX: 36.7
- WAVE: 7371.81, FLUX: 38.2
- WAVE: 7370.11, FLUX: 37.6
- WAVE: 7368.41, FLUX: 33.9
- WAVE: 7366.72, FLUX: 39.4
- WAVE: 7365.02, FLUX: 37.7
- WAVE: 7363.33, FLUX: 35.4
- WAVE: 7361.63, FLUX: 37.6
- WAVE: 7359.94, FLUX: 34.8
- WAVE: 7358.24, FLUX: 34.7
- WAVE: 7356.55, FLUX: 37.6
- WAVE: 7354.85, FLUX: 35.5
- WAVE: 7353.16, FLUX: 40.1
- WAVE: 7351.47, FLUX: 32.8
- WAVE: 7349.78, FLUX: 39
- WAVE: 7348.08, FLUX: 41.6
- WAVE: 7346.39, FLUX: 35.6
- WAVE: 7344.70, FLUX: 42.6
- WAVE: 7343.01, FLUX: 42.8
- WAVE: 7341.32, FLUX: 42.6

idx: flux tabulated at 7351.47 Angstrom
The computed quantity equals 32.8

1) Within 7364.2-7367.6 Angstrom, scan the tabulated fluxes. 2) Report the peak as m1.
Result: 39.4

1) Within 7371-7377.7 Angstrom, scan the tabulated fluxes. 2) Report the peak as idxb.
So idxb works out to 38.2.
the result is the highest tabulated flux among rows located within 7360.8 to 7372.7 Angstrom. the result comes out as 39.4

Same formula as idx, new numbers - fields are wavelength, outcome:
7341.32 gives 42.6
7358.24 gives 34.7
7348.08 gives 41.6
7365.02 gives 37.7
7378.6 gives 40.1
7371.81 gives 38.2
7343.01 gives 42.8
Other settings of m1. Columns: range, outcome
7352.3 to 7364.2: 40.1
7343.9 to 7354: 42.6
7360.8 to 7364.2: 37.6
